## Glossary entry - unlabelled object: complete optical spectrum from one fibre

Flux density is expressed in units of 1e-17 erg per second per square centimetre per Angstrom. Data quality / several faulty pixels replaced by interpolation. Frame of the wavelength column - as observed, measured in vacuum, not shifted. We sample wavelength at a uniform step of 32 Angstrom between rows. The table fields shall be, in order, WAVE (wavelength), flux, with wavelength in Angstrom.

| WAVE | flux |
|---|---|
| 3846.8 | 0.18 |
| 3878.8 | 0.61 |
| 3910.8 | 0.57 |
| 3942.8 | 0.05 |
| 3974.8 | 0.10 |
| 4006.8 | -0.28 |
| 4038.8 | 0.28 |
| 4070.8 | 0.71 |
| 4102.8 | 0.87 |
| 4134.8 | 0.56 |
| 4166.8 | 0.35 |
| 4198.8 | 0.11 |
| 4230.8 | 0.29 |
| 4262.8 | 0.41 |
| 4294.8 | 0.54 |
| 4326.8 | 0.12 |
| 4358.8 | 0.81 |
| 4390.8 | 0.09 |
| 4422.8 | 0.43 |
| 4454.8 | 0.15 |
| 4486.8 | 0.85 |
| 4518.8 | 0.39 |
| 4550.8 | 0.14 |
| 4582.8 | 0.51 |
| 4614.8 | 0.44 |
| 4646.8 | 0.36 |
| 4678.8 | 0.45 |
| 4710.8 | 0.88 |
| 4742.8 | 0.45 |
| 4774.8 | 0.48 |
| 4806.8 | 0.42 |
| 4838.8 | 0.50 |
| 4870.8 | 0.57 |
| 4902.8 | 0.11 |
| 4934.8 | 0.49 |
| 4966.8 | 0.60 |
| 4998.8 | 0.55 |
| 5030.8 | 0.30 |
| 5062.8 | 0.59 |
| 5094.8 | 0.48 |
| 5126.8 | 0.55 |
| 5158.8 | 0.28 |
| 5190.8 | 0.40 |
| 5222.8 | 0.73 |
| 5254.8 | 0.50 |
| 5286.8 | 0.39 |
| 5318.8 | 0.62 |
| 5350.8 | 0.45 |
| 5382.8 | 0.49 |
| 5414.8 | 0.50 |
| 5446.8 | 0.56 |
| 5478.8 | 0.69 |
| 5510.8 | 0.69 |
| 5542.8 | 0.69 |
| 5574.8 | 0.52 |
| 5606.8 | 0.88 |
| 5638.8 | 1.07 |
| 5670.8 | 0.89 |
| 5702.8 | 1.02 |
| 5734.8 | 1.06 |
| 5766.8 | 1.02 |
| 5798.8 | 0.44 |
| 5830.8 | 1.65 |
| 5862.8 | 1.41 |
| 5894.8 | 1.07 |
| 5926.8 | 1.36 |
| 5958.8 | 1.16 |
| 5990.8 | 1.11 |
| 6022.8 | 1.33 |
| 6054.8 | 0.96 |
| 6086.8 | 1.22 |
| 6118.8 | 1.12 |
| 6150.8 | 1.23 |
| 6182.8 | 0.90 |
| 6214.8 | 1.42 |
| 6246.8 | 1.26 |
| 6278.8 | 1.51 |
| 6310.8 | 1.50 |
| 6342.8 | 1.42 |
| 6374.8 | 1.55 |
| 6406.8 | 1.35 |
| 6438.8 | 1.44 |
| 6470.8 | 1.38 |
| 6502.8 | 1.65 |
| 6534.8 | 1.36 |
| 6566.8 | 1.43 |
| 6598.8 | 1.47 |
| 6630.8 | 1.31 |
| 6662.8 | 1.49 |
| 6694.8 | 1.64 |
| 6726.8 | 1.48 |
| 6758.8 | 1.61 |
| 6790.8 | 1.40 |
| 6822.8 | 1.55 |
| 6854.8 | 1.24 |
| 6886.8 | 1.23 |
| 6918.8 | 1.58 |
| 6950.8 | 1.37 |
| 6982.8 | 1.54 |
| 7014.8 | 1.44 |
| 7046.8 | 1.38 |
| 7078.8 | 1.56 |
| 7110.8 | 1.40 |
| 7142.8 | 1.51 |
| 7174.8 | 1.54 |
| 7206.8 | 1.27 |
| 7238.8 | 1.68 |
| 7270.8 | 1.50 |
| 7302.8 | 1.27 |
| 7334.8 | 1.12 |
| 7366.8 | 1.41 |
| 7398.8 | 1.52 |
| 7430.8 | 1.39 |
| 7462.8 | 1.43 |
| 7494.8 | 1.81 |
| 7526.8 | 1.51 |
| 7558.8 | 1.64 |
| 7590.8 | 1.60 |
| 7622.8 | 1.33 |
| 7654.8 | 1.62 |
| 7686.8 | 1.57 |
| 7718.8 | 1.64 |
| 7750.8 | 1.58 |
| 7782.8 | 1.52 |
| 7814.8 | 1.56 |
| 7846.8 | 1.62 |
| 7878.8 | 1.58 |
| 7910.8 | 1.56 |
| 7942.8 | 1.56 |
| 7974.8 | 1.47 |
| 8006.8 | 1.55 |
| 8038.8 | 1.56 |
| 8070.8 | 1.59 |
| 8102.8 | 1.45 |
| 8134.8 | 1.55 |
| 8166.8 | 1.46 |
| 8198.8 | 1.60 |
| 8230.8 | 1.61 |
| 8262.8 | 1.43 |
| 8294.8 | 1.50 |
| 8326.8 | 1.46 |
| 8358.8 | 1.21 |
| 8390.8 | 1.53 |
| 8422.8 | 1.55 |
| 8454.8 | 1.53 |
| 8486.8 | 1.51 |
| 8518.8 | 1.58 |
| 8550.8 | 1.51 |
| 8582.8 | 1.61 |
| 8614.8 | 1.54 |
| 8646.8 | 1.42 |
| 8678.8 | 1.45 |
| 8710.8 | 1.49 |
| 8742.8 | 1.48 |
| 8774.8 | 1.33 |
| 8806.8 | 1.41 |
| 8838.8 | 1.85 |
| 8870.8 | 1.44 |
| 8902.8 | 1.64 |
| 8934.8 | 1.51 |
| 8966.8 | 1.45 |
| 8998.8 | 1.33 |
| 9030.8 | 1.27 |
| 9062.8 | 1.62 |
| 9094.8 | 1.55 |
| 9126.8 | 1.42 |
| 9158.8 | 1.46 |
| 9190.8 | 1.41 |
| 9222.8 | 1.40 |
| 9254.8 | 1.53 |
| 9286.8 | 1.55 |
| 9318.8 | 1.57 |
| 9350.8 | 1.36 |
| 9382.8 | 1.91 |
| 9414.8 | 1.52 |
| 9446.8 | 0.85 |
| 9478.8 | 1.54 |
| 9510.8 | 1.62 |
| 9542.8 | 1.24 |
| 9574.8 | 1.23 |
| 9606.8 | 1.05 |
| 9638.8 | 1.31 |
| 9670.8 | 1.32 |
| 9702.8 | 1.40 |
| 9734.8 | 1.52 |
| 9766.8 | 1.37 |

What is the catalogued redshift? 0.41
